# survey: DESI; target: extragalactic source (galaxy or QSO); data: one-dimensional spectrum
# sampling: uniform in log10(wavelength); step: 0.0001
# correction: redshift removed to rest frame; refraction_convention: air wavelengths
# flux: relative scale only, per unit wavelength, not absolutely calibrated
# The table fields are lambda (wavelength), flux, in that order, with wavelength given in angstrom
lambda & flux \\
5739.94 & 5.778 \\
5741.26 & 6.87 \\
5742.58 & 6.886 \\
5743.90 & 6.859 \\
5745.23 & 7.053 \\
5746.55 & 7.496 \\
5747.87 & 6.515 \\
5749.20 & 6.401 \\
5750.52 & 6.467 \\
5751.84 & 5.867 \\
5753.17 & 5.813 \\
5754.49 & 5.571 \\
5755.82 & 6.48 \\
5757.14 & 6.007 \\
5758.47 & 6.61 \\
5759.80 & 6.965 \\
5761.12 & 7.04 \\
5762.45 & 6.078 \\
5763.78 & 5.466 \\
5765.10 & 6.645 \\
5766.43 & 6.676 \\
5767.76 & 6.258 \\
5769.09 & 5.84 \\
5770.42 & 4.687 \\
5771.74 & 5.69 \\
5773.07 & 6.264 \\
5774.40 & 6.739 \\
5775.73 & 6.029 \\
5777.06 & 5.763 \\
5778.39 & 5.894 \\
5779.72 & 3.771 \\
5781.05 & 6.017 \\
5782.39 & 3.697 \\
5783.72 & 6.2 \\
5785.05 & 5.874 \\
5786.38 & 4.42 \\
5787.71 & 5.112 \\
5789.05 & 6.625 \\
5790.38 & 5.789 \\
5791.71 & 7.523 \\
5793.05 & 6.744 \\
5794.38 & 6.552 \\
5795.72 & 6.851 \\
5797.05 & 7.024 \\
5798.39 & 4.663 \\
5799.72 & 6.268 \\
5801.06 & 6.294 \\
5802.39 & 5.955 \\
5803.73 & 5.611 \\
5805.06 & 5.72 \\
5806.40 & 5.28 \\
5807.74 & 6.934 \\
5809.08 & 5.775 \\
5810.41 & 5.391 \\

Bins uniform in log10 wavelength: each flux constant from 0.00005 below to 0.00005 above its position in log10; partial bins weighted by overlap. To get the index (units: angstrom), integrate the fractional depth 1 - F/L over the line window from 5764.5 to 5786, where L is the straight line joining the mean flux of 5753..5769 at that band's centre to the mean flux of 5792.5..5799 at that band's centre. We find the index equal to 2.0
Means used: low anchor 6.3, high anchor 6.37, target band 5.73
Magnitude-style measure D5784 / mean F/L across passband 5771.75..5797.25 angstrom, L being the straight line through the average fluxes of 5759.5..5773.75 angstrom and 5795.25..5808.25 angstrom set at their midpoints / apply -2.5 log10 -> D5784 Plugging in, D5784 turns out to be 0.03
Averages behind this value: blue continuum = 6.13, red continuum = 6.04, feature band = 5.91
